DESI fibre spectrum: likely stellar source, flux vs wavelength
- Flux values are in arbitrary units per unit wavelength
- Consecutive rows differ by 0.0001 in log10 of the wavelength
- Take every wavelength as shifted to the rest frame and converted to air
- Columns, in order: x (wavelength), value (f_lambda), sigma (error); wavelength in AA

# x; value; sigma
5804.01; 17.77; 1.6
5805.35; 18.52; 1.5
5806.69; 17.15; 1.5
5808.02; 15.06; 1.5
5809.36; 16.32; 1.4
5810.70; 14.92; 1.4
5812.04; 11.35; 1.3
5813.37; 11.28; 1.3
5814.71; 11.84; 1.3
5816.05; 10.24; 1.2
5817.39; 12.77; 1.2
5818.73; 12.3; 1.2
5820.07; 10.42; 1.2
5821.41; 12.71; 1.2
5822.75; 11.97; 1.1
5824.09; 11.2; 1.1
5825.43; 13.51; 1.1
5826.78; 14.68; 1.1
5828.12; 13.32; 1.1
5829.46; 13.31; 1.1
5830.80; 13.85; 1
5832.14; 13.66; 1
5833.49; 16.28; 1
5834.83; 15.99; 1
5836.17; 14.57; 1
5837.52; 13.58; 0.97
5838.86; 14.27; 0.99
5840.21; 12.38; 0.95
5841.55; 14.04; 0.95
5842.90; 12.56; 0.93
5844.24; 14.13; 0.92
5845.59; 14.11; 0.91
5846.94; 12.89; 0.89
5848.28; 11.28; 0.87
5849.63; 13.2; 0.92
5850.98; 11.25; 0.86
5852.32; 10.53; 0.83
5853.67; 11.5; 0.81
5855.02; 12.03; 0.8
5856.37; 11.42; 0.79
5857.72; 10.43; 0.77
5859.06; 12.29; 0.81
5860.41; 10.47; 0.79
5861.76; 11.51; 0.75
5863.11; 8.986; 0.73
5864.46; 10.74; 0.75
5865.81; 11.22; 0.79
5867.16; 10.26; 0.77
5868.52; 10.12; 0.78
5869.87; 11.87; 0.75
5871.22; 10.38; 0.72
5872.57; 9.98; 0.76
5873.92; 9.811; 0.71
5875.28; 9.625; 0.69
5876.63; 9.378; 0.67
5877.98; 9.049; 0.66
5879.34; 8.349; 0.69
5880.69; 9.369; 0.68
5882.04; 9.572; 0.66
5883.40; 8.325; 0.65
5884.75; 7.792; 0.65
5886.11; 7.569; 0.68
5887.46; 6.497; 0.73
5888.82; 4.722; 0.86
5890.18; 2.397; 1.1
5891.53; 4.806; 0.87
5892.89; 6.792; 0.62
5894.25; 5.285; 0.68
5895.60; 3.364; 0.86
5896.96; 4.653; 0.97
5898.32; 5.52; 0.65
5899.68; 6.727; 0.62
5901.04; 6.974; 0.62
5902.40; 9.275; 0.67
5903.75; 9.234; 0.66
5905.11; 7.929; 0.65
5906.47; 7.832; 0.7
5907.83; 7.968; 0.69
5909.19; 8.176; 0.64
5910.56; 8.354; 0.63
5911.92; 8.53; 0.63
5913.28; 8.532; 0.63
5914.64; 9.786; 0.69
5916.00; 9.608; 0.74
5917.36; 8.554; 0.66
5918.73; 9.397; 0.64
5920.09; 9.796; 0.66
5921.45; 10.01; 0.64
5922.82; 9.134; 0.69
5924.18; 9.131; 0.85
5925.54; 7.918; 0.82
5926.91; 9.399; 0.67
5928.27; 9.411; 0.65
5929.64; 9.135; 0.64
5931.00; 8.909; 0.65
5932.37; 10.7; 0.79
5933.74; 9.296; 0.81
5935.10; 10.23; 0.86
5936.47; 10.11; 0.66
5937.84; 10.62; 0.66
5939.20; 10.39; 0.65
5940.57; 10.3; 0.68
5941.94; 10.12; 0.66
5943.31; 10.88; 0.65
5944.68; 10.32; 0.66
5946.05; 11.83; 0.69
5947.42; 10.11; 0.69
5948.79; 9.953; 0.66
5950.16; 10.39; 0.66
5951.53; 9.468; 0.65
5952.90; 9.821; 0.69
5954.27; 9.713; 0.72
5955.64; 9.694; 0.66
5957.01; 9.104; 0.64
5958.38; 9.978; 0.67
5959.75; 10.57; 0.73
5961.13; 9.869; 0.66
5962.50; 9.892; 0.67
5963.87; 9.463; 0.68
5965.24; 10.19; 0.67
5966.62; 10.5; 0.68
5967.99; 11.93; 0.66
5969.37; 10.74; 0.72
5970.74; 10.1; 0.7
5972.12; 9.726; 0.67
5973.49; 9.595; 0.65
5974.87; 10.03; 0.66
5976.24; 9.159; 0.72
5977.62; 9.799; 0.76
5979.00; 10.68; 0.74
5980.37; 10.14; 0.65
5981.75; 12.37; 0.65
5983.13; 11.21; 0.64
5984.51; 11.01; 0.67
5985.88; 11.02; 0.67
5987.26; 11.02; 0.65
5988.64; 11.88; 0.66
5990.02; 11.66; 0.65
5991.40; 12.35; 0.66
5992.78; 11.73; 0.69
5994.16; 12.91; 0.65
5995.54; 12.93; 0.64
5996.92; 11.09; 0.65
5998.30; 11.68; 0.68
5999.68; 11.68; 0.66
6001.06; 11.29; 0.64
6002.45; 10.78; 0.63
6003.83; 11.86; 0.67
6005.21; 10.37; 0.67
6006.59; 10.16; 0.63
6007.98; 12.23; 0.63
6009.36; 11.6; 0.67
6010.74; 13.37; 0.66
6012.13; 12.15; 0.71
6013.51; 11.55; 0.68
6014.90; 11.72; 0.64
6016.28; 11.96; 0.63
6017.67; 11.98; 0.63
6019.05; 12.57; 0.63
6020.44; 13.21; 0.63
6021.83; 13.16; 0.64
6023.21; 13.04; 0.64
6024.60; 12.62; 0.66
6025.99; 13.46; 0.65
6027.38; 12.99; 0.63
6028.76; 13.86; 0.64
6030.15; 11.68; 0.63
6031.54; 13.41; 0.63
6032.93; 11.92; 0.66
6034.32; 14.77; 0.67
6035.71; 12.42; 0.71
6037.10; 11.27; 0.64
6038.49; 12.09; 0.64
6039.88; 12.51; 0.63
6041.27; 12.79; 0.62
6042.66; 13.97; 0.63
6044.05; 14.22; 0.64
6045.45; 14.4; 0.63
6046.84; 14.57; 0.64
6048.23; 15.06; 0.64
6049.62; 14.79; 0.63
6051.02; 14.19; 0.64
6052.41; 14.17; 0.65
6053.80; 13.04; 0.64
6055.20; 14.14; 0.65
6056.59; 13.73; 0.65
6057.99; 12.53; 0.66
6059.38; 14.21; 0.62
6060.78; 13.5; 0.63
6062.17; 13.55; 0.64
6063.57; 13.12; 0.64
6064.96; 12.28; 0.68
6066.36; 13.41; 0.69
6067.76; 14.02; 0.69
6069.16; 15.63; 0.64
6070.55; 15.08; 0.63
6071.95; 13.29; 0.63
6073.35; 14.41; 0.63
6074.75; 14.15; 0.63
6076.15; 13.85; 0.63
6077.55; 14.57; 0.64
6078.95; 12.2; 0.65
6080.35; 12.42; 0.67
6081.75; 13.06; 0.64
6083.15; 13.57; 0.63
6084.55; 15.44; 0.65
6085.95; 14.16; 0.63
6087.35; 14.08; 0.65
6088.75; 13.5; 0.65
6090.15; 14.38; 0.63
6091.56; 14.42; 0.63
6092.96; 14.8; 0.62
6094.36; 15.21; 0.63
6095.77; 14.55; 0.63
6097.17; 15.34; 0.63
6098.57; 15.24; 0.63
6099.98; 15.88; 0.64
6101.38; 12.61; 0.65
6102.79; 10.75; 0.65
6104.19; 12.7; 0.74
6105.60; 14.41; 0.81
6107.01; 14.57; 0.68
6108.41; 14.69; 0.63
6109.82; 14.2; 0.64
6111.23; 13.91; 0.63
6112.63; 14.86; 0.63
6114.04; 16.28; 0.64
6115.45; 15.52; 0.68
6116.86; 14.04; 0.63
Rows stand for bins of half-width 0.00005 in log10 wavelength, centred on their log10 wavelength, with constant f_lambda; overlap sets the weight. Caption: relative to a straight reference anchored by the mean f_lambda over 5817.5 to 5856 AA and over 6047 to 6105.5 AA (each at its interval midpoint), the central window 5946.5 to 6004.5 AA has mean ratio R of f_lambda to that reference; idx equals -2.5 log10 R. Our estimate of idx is 0.26 mag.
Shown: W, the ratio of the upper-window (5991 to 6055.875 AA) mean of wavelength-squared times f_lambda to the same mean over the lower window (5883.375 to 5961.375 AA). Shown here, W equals 1.52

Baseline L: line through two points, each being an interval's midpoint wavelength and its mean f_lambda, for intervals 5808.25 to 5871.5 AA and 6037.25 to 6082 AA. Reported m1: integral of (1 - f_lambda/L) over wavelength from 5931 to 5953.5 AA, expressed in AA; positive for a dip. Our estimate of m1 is 4.8 AA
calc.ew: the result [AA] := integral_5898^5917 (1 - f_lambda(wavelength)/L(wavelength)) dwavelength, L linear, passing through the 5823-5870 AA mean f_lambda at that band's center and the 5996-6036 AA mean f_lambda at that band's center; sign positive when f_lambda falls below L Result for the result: 6.4 AA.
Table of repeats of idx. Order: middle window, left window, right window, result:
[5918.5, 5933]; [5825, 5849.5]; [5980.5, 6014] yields 0.32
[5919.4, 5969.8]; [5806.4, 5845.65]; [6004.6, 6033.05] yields 0.27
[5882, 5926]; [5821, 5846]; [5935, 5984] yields 0.48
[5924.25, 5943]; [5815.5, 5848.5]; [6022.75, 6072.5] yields 0.34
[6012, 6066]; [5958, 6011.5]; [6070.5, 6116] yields -0.05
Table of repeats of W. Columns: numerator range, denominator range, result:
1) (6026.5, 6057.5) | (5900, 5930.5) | 1.59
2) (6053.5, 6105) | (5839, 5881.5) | 1.34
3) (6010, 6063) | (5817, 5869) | 1.13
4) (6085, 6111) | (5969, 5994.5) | 1.36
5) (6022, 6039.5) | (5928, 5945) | 1.32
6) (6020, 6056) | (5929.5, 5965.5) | 1.37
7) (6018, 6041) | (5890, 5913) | 1.96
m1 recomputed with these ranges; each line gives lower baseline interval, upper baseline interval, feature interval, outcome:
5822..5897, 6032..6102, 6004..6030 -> 1.56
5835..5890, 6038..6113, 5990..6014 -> 2.04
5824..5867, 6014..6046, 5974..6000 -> 3.13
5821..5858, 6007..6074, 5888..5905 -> 9.36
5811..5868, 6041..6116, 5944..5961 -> 4.01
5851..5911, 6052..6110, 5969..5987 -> 1.23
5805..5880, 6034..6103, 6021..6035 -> 0.49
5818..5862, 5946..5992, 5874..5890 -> 5.25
